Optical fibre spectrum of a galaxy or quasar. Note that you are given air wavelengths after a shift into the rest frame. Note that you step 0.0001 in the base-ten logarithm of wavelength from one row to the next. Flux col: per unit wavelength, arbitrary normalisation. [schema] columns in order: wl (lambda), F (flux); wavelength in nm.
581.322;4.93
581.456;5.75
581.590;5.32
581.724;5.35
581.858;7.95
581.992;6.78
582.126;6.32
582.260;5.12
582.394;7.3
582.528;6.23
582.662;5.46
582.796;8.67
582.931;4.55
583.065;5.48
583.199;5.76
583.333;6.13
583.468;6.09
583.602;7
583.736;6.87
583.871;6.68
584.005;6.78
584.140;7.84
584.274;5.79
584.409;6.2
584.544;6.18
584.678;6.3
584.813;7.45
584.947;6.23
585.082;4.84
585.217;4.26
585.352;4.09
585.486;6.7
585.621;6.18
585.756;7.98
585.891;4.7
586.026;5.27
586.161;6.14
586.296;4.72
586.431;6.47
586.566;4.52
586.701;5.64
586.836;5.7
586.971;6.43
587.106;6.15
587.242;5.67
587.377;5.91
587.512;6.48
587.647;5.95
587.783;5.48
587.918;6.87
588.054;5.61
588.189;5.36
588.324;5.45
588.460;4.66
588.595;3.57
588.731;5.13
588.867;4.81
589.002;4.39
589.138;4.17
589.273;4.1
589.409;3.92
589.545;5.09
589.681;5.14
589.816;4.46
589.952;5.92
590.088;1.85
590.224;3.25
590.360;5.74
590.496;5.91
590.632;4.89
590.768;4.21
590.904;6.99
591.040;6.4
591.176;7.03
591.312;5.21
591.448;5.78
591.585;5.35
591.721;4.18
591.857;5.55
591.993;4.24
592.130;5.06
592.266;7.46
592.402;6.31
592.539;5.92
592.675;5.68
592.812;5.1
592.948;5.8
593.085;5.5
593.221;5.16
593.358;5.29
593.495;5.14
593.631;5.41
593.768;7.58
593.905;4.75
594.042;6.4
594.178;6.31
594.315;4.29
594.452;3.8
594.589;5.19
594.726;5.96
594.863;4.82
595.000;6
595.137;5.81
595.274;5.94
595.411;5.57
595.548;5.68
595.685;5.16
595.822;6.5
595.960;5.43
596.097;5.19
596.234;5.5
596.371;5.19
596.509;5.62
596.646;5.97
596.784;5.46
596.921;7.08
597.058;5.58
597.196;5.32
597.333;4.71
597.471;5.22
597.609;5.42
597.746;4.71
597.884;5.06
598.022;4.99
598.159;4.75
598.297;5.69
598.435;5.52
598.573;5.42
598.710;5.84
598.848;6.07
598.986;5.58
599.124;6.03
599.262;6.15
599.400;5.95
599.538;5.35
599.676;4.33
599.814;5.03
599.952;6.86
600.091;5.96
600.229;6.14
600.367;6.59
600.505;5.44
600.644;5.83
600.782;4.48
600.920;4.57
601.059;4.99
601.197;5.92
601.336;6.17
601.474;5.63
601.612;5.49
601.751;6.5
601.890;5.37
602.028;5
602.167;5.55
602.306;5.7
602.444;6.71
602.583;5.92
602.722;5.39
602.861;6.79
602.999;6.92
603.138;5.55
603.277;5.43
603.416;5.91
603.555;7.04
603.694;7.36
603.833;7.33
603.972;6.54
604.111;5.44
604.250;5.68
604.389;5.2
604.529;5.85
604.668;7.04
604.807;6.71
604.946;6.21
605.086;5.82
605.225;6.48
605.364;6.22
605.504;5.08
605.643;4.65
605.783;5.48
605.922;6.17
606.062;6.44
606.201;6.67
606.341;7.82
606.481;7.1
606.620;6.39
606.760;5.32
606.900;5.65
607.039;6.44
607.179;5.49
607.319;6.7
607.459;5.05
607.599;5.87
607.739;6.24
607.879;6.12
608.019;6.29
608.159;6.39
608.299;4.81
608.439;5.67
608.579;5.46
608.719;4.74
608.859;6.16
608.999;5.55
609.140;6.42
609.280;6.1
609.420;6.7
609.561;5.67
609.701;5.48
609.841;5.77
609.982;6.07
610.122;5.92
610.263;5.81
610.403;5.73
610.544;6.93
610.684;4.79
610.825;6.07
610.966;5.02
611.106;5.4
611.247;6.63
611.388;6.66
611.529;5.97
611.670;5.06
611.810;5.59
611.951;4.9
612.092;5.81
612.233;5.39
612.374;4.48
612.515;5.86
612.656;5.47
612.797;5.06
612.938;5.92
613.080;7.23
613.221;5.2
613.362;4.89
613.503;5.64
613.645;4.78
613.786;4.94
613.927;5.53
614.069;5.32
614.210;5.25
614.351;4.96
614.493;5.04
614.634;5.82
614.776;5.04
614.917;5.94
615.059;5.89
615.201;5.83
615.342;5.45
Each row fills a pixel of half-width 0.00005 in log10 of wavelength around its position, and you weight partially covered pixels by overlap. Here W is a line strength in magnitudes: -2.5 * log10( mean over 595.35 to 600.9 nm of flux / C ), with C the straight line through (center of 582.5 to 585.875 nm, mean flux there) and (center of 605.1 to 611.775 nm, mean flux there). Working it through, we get 0.09 mag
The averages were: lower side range 6.21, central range 5.55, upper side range 5.93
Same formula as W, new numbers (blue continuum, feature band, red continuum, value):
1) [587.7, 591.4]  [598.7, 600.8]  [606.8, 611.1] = -0.06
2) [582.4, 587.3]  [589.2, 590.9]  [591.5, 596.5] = 0.23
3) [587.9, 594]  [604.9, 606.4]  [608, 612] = -0.08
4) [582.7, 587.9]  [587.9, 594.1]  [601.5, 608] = 0.16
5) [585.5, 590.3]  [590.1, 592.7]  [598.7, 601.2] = -0.02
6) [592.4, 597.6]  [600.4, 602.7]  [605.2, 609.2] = 0.03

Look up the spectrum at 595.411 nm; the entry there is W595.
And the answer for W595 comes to 5.57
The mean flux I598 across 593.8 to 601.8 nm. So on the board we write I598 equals 5.54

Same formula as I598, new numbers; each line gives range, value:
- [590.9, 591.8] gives 5.76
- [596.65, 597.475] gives 5.62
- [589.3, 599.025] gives 5.4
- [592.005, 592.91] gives 5.81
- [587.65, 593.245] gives 5.2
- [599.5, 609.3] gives 5.93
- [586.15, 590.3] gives 5.12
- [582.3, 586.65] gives 6.08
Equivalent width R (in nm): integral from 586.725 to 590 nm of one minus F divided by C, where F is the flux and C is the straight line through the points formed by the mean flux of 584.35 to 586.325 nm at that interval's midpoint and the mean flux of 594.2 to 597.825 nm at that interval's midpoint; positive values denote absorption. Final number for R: 0.262 nm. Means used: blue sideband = 5.84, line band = 5.27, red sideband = 5.44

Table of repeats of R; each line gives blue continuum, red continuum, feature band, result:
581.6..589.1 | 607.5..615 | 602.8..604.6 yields -0.159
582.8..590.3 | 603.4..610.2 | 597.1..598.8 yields 0.175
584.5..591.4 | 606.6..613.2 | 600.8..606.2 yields -0.264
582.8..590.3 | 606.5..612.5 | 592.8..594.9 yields 0.078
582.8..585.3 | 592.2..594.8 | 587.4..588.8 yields 0.113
